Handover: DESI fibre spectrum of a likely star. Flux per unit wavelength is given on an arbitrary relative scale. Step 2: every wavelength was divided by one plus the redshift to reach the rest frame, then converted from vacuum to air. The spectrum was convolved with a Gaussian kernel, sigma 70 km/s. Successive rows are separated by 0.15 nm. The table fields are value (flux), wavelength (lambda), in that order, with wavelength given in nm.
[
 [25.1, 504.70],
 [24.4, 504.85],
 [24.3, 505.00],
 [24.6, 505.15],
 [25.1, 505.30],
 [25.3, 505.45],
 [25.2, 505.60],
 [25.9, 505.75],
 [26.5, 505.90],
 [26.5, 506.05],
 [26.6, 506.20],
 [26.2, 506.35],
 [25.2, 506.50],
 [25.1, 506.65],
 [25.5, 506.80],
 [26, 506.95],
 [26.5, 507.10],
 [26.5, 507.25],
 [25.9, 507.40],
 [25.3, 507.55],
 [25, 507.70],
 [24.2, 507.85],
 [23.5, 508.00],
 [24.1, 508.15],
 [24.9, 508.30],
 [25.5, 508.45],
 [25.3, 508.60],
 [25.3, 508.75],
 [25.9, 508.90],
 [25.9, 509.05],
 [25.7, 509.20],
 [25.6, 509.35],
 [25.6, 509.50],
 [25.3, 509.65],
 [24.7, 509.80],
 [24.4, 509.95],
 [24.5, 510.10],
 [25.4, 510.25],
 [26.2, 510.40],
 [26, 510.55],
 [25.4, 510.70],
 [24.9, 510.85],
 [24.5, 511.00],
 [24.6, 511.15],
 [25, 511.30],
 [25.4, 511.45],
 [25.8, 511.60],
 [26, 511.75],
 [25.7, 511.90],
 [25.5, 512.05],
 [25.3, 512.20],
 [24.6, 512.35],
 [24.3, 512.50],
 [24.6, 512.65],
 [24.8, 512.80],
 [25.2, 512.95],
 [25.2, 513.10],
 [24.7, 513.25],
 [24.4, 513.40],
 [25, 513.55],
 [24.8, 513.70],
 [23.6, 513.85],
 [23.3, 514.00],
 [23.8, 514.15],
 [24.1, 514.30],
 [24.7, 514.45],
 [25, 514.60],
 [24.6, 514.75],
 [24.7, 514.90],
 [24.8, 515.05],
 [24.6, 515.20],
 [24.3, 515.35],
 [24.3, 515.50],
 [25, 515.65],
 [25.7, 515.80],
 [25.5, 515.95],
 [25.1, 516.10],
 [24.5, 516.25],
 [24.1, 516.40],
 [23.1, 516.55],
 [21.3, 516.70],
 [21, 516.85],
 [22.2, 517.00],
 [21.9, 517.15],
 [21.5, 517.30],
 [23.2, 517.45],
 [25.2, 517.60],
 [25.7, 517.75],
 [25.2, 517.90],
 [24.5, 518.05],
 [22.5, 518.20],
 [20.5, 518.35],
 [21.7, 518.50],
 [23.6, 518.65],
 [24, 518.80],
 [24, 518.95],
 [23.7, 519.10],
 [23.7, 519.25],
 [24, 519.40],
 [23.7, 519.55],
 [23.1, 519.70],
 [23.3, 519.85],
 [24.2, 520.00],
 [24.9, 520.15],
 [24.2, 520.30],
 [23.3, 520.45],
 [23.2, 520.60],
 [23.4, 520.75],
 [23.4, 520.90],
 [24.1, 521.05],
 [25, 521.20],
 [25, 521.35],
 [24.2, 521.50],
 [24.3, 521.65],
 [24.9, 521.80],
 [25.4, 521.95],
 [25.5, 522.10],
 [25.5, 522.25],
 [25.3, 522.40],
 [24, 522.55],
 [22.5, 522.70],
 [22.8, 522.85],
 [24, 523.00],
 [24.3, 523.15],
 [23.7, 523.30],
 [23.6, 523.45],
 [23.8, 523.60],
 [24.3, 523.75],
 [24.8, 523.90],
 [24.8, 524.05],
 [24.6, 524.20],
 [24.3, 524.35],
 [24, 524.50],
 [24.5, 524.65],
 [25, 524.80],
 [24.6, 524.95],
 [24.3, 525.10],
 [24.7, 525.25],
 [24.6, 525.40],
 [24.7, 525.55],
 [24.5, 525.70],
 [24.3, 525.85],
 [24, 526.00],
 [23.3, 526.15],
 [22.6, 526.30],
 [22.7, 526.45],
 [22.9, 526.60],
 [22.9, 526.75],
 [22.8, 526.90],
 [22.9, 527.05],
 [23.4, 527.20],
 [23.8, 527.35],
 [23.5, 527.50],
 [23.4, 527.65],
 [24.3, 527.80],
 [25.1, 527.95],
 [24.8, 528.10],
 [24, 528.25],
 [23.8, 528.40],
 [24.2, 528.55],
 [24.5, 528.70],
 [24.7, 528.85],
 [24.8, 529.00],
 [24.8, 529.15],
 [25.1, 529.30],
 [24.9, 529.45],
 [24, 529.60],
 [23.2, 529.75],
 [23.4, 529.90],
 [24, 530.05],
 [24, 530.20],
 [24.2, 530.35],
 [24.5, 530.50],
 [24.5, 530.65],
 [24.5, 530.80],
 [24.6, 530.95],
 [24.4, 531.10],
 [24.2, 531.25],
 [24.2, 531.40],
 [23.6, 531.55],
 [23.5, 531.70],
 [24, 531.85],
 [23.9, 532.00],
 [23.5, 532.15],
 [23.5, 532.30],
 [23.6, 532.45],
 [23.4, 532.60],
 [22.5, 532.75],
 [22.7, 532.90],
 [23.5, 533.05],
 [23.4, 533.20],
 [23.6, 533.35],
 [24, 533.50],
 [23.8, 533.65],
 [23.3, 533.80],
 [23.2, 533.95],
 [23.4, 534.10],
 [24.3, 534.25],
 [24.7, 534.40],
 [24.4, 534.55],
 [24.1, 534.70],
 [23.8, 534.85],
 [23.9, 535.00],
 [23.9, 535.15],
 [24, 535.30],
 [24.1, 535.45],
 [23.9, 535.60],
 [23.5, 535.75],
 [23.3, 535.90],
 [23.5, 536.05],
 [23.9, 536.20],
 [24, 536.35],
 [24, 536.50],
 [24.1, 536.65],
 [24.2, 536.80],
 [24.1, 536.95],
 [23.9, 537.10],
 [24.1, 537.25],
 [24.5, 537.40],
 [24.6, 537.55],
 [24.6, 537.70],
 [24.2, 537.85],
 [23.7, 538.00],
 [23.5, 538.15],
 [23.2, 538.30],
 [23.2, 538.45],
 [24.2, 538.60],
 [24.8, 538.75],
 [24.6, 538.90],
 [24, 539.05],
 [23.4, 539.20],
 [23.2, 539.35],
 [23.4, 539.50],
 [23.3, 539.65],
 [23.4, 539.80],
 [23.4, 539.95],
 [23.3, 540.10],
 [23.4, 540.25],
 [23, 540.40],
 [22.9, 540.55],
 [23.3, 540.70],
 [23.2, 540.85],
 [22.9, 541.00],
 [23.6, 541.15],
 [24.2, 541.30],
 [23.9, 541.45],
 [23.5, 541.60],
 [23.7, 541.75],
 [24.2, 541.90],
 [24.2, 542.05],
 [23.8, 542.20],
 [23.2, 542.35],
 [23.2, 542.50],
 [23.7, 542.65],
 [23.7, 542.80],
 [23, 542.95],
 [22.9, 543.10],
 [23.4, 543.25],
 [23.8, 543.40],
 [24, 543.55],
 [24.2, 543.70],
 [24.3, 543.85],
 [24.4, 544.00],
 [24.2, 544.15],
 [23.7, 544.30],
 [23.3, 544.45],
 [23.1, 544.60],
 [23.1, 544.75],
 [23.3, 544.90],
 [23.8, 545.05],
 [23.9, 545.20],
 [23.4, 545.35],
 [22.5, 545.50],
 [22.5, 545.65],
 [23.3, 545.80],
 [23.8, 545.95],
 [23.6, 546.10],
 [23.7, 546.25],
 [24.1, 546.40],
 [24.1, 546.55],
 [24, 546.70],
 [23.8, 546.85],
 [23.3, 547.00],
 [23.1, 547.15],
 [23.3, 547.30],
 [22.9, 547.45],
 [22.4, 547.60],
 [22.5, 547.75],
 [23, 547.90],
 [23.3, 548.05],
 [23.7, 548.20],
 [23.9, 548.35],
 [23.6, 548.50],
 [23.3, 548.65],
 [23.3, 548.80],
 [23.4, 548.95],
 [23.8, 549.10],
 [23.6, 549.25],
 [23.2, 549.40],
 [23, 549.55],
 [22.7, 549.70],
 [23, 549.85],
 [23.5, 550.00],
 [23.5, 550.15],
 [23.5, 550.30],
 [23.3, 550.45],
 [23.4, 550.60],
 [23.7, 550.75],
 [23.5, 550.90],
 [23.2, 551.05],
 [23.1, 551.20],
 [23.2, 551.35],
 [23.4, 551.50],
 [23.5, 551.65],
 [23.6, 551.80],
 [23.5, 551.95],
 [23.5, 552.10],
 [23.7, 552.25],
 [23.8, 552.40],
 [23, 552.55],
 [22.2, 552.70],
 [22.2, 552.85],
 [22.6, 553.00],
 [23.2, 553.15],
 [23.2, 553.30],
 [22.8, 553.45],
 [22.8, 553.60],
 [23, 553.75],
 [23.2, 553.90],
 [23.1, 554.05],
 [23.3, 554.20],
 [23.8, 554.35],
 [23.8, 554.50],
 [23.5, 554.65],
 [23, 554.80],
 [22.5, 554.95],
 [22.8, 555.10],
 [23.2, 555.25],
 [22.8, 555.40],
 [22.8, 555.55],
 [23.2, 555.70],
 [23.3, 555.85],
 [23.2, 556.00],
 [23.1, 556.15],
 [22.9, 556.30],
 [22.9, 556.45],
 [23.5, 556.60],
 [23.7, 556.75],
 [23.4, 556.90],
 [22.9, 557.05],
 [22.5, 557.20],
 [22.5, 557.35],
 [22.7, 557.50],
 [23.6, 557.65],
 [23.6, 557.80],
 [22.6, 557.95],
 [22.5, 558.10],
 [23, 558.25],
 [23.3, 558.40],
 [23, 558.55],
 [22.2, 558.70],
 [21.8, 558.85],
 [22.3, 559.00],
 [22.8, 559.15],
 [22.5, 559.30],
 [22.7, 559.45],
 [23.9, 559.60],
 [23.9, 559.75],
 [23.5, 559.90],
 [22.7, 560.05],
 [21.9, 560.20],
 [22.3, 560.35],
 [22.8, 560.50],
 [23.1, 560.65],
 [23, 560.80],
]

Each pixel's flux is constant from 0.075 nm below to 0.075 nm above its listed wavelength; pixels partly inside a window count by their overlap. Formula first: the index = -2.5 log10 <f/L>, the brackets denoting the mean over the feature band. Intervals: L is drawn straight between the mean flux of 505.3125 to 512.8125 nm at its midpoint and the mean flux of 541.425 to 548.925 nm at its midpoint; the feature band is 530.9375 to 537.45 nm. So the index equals 0.012 mag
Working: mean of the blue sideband 25.4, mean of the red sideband 23.5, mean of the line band 23.8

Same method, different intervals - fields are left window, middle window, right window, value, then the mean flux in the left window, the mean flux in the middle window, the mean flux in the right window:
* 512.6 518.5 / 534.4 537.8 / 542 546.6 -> -0.01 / 24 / 24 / 23.6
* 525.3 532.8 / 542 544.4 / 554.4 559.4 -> -0.01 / 23.9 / 23.7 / 23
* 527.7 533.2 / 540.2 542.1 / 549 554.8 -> 0.01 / 24.1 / 23.5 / 23.3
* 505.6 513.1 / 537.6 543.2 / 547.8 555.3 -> 0.01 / 25.4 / 23.6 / 23.3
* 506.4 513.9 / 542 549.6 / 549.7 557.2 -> 0.00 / 25.2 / 23.5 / 23.2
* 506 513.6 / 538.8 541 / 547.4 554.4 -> 0.02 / 25.3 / 23.4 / 23.2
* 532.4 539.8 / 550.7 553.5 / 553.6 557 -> 0.00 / 23.8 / 23.2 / 23.2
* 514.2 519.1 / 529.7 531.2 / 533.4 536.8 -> -0.01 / 23.8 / 24.1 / 23.9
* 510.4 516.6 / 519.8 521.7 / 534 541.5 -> 0.02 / 24.8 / 24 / 23.8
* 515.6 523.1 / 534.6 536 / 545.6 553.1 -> -0.01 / 23.8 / 23.8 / 23.3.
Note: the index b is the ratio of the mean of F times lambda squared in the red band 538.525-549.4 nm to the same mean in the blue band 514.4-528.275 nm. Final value 1.1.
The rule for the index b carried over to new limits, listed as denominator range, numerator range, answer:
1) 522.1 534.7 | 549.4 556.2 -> 1.06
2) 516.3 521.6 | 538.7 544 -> 1.09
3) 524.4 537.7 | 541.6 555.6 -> 1.04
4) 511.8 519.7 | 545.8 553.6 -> 1.10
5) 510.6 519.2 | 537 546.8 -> 1.08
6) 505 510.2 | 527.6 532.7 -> 1.04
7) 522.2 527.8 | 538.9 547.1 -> 1.05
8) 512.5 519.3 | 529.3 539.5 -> 1.07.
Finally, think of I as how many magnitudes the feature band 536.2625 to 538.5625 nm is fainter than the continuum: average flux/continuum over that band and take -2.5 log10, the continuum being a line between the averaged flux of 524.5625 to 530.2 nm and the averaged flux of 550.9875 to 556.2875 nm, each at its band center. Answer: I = -0.01 mag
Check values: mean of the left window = 24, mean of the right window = 23.1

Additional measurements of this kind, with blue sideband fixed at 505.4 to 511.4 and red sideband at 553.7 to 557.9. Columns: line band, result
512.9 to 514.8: 0.03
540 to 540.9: 0.03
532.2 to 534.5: 0.03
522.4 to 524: 0.04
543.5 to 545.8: 0.00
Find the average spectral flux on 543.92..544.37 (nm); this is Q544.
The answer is 24.1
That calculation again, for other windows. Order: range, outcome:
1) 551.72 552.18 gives 23.5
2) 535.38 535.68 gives 24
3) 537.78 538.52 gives 23.6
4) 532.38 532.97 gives 23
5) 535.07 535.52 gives 24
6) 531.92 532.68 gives 23.6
